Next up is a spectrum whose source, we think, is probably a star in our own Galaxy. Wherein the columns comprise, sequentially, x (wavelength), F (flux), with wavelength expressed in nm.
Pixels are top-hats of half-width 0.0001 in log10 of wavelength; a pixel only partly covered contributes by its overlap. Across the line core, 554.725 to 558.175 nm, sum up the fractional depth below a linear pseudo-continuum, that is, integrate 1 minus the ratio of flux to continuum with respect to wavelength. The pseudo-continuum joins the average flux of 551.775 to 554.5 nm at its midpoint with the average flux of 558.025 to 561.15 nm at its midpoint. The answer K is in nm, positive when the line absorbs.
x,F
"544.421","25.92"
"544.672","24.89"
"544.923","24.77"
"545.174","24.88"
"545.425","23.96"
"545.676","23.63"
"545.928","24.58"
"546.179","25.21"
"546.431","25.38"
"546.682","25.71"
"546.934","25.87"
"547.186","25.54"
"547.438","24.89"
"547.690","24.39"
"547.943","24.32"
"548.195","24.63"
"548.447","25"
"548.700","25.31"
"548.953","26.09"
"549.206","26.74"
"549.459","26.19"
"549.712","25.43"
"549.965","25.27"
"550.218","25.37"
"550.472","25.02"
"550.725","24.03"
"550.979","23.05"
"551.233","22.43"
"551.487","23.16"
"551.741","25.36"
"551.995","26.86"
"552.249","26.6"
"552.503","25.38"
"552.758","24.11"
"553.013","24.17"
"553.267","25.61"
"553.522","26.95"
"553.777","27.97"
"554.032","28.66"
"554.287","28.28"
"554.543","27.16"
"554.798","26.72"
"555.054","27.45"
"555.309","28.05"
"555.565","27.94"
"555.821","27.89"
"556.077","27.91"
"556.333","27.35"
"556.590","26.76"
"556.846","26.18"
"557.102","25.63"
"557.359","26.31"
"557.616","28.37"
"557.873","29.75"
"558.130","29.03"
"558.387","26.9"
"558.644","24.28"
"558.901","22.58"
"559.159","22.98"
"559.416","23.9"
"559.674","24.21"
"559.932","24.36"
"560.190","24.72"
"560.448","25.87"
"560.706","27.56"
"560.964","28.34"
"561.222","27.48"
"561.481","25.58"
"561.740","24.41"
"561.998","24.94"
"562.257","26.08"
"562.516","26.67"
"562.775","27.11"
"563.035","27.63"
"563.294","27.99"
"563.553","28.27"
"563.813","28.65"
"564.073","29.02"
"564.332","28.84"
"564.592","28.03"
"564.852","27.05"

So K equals -0.211 nm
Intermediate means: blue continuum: 26.4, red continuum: 25.4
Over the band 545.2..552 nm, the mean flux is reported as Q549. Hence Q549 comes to 24.9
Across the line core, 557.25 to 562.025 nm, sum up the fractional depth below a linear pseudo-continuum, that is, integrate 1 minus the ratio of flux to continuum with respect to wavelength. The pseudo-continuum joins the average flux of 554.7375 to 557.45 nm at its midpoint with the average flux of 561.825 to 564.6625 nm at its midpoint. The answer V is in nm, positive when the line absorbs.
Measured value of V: 0.250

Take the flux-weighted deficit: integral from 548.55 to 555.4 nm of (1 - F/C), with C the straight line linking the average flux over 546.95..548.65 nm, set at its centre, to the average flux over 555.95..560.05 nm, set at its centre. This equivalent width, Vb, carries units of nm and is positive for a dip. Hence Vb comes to -0.124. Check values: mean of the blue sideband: 24.9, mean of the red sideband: 26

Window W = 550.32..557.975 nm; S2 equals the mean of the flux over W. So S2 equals 26.4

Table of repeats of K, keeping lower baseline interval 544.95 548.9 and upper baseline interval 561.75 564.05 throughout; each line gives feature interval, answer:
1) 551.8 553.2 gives 0.01 nm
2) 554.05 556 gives -0.13 nm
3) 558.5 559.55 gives 0.12 nm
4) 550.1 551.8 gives 0.10 nm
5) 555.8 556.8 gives -0.04 nm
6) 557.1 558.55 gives -0.07 nm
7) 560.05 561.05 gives 0.01 nm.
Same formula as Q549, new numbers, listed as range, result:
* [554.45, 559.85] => 26.5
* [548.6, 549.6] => 26.1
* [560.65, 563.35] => 26.7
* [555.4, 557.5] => 27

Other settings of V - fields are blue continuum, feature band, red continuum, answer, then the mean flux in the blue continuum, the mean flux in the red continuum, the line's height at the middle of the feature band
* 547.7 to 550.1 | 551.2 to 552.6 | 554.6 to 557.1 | 0.06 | 25.4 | 27.3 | 26.2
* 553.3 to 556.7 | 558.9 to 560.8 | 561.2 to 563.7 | 0.16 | 27.6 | 26.6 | 26.9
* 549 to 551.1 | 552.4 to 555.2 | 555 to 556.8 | 0.01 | 25.2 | 27.6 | 26.7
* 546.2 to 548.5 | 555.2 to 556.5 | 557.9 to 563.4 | -0.11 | 25.1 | 25.9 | 25.6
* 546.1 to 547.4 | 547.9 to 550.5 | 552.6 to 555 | 0.05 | 25.5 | 26.6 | 25.9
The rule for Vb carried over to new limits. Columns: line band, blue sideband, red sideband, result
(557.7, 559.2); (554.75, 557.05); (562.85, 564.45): 0.08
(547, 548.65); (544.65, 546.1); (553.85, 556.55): 0.03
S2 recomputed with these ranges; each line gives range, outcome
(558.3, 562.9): 25.4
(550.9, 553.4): 24.7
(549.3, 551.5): 24.5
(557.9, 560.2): 25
